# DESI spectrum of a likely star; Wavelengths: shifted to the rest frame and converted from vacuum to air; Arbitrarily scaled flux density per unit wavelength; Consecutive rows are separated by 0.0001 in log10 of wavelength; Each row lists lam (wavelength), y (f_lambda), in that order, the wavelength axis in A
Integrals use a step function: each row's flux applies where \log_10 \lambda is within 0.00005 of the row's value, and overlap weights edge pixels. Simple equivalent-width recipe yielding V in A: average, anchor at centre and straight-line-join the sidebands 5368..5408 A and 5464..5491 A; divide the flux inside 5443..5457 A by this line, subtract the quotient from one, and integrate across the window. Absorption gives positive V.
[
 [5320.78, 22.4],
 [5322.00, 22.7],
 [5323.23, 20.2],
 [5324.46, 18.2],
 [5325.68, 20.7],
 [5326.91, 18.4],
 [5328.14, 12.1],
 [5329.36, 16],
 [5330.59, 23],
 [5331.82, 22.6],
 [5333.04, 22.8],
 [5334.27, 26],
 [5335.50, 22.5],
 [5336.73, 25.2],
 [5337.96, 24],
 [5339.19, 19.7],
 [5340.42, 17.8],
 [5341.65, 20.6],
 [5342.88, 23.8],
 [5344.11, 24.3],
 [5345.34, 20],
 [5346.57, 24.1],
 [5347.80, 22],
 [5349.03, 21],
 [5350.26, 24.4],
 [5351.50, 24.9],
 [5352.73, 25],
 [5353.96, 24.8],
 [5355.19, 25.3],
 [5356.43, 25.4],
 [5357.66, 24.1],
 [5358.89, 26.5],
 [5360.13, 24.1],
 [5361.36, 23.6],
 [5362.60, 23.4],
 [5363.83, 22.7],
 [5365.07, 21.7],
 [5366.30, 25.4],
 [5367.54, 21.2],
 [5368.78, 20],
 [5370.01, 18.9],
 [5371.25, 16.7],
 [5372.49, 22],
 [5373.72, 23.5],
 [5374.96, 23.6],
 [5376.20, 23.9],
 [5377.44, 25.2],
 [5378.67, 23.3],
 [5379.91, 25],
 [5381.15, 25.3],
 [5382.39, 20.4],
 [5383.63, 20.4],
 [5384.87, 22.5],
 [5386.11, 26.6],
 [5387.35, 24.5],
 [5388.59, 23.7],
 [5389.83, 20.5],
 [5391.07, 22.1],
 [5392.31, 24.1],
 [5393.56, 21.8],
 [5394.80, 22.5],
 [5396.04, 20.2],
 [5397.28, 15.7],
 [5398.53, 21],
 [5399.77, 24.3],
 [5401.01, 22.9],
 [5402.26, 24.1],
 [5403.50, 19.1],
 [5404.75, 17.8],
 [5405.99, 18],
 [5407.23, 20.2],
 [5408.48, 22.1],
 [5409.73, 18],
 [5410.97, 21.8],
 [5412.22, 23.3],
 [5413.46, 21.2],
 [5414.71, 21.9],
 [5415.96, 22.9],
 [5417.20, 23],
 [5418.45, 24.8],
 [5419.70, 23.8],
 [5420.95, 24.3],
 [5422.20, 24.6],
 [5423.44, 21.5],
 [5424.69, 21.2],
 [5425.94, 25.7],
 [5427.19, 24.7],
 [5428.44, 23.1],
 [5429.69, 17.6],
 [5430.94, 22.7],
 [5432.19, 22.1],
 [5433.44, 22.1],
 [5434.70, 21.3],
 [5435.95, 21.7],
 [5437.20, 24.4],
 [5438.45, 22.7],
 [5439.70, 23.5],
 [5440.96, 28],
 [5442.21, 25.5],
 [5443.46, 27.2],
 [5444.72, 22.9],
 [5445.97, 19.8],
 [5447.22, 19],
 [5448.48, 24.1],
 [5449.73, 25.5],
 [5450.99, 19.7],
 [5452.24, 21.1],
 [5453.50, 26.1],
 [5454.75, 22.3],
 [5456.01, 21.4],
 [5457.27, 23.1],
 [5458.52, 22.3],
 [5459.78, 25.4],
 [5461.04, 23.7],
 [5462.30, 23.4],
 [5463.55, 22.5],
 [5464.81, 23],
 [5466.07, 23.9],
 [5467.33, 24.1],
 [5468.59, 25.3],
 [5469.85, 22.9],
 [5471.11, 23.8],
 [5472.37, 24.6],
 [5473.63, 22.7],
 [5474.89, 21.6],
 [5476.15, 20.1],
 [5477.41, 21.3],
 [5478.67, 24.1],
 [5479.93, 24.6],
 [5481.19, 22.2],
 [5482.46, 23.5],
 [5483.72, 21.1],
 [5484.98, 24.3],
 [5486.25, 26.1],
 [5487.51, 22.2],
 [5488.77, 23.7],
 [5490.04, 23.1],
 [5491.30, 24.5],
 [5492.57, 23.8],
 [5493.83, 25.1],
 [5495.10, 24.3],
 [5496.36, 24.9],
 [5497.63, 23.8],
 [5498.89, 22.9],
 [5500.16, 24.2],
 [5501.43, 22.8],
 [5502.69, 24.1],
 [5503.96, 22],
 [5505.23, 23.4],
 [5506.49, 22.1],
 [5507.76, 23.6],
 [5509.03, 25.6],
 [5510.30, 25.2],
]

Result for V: 0.1 A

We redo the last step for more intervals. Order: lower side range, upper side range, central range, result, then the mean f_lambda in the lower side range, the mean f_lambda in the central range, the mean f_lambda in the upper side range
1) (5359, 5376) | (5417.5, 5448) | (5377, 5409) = 0.7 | 22.2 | 22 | 23.1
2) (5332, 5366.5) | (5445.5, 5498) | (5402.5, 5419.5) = 1.5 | 23.4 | 21.2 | 23.2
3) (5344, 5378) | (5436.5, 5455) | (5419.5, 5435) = 0.5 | 23.1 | 22.7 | 23.5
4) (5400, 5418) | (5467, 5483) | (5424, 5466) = -1.4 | 21.3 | 23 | 23.1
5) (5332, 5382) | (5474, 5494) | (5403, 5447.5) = 1.5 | 23.1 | 22.4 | 23.2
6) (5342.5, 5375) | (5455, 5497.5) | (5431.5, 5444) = -0.3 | 23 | 23.8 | 23.4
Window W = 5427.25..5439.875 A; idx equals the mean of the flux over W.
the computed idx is 22.2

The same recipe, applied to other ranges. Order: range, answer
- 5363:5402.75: 22.4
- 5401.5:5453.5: 22.4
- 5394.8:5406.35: 20.5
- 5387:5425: 21.8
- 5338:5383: 22.9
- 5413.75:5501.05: 23.2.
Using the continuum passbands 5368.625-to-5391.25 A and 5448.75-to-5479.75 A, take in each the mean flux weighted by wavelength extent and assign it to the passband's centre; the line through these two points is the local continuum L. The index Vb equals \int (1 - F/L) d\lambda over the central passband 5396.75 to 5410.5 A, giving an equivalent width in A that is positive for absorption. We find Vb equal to 1.45 A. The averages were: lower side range 22.6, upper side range 23.1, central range 20.3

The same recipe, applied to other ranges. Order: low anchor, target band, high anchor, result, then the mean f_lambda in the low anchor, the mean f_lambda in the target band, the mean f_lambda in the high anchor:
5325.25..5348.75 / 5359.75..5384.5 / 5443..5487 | -0.8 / 21.3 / 22.5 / 23.1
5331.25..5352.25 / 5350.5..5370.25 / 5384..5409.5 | -1.2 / 22.7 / 23.7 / 21.6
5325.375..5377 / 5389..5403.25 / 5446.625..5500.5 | 0.6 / 22.3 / 21.7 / 23.3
